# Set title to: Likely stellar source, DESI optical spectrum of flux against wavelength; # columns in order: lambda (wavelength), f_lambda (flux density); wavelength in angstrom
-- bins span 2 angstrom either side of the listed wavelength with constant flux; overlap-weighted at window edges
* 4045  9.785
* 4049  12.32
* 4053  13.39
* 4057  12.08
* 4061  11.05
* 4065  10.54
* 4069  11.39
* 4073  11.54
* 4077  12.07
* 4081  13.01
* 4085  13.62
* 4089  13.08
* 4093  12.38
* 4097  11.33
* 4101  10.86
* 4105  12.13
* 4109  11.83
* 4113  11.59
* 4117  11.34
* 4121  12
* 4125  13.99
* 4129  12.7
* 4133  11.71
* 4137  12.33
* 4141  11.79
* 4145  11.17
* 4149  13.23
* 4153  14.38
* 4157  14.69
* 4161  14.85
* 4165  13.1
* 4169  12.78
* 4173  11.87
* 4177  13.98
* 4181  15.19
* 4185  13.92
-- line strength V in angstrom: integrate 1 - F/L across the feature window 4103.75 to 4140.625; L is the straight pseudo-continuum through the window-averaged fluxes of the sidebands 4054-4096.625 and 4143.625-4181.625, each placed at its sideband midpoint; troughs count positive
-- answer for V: 2.0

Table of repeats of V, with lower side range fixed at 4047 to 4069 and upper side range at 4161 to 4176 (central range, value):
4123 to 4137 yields -0.2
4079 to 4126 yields 0.2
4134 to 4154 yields 0.4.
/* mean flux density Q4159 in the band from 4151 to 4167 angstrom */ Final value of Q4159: 14.3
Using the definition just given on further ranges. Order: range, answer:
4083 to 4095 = 13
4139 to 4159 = 13.1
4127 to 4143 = 12.1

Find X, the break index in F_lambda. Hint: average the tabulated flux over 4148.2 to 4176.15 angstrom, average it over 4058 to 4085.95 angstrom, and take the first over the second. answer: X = 1.1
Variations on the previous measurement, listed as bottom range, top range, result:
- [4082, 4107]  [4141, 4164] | 1.10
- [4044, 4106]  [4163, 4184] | 1.12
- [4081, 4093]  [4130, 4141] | 0.92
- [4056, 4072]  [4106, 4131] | 1.09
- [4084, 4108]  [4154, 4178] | 1.12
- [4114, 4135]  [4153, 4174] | 1.11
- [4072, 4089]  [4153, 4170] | 1.10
